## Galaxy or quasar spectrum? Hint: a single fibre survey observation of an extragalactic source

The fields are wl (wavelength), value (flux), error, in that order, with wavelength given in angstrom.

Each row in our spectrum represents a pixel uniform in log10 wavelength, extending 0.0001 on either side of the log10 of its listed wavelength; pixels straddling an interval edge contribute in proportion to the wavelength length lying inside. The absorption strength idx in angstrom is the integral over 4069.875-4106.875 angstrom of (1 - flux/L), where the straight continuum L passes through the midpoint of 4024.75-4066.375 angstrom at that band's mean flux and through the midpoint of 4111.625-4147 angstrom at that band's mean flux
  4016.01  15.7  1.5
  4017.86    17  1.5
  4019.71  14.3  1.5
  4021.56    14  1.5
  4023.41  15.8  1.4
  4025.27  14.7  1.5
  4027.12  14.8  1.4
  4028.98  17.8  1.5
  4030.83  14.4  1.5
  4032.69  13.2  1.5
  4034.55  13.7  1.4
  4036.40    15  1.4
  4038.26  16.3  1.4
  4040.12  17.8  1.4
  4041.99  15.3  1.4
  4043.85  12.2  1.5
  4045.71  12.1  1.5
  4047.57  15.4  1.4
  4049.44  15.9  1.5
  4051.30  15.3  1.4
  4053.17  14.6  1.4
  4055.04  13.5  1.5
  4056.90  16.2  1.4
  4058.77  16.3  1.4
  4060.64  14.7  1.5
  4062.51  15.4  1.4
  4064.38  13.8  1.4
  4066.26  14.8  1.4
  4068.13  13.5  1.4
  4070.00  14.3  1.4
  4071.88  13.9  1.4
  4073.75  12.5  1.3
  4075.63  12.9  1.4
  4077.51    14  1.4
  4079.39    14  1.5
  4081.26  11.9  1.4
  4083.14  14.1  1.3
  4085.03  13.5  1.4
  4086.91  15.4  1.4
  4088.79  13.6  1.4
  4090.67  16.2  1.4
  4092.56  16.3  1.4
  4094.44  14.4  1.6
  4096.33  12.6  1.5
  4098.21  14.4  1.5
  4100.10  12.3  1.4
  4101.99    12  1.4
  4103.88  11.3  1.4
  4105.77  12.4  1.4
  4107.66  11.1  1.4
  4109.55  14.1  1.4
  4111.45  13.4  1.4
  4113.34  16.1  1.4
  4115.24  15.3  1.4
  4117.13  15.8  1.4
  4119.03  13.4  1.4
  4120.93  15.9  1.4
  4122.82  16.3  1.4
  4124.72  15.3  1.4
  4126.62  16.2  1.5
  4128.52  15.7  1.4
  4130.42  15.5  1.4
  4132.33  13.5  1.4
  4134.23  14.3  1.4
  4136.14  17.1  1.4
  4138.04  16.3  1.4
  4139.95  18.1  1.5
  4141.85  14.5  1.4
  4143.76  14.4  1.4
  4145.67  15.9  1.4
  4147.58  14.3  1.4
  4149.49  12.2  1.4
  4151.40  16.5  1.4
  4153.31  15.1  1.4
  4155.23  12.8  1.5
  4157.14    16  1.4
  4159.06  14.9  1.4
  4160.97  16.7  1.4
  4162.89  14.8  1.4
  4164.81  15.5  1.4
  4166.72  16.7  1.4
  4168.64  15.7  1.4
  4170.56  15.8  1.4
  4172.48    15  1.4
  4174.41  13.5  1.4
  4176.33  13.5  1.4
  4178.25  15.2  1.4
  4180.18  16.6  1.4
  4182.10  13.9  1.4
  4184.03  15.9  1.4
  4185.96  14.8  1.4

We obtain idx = 4.0 angstrom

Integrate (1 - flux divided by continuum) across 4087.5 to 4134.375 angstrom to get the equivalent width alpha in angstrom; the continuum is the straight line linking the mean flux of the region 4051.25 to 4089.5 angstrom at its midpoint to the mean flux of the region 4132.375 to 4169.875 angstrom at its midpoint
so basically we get 1.42 angstrom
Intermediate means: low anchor 14.2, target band 14.3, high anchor 15.3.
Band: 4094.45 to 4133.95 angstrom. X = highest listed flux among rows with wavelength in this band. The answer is 16.3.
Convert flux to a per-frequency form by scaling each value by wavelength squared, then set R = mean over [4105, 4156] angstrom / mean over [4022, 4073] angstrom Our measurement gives 1.05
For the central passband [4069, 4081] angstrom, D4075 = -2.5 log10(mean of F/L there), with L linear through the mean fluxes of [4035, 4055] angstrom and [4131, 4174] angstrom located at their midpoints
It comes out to 0.11 mag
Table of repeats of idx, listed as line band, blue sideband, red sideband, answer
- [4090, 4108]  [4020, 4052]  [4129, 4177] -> 2.05 angstrom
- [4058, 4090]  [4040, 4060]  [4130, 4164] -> 1.88 angstrom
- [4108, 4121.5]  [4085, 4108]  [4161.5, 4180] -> -0.67 angstrom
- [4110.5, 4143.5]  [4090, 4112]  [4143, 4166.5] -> -3.03 angstrom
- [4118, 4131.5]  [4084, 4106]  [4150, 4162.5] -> -0.94 angstrom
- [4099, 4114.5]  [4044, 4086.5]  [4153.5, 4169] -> 1.91 angstrom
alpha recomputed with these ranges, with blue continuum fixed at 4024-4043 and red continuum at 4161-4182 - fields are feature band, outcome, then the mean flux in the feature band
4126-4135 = 0.14 angstrom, 15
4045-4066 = 0.57 angstrom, 14.9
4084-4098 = 0.65 angstrom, 14.6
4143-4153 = 0.36 angstrom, 14.7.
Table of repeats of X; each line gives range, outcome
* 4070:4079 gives 14.3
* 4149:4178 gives 16.7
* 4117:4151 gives 18.1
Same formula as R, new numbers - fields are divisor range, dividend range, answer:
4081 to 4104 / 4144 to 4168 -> 1.13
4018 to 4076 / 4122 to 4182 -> 1.09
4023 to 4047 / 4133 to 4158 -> 1.08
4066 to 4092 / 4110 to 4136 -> 1.11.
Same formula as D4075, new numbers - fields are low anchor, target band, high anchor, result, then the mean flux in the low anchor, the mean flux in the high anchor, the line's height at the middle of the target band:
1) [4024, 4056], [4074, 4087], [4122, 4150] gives 0.12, 14.8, 15.3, 15.1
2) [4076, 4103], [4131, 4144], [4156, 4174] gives -0.04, 13.9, 15.6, 15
